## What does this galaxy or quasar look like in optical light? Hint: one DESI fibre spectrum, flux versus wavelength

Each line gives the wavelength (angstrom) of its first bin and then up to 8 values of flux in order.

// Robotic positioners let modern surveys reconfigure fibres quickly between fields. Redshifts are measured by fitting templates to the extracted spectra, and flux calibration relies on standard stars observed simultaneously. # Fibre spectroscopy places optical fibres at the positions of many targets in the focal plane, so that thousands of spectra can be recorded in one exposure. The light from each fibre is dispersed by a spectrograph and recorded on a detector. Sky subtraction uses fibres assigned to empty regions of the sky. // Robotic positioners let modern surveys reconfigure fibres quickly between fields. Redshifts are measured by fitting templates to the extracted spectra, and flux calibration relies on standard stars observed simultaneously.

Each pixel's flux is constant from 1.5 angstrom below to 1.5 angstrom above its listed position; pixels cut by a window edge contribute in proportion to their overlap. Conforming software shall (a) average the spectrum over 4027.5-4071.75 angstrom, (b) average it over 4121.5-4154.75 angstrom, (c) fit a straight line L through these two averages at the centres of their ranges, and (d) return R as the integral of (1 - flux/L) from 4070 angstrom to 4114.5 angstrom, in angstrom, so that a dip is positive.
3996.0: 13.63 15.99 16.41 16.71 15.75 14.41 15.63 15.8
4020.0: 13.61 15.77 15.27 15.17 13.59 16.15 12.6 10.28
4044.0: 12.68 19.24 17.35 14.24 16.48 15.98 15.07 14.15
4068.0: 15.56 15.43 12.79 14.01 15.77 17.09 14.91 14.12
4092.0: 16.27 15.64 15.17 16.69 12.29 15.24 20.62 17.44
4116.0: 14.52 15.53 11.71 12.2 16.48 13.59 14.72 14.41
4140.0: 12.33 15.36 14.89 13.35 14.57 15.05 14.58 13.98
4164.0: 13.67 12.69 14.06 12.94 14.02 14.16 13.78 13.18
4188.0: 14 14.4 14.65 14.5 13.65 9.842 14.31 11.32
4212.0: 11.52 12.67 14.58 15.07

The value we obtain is -3.3 angstrom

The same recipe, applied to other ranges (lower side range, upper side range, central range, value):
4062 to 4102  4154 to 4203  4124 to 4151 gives 0.4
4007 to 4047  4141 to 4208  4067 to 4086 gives -1.0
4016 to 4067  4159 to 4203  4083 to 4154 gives -3.3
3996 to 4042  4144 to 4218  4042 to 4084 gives -2.3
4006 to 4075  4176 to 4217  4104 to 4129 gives -2.0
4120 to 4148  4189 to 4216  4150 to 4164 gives -0.8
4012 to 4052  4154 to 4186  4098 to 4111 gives -1.5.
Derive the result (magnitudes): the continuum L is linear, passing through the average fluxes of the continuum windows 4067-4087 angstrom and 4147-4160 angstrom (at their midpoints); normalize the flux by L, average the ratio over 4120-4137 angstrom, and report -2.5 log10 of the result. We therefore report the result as 0.06 mag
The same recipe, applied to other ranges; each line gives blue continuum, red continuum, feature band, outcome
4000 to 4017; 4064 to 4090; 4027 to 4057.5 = 0.04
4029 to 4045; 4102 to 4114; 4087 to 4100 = 0.03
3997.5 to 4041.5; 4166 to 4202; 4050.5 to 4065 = -0.05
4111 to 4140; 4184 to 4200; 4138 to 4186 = 0.03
